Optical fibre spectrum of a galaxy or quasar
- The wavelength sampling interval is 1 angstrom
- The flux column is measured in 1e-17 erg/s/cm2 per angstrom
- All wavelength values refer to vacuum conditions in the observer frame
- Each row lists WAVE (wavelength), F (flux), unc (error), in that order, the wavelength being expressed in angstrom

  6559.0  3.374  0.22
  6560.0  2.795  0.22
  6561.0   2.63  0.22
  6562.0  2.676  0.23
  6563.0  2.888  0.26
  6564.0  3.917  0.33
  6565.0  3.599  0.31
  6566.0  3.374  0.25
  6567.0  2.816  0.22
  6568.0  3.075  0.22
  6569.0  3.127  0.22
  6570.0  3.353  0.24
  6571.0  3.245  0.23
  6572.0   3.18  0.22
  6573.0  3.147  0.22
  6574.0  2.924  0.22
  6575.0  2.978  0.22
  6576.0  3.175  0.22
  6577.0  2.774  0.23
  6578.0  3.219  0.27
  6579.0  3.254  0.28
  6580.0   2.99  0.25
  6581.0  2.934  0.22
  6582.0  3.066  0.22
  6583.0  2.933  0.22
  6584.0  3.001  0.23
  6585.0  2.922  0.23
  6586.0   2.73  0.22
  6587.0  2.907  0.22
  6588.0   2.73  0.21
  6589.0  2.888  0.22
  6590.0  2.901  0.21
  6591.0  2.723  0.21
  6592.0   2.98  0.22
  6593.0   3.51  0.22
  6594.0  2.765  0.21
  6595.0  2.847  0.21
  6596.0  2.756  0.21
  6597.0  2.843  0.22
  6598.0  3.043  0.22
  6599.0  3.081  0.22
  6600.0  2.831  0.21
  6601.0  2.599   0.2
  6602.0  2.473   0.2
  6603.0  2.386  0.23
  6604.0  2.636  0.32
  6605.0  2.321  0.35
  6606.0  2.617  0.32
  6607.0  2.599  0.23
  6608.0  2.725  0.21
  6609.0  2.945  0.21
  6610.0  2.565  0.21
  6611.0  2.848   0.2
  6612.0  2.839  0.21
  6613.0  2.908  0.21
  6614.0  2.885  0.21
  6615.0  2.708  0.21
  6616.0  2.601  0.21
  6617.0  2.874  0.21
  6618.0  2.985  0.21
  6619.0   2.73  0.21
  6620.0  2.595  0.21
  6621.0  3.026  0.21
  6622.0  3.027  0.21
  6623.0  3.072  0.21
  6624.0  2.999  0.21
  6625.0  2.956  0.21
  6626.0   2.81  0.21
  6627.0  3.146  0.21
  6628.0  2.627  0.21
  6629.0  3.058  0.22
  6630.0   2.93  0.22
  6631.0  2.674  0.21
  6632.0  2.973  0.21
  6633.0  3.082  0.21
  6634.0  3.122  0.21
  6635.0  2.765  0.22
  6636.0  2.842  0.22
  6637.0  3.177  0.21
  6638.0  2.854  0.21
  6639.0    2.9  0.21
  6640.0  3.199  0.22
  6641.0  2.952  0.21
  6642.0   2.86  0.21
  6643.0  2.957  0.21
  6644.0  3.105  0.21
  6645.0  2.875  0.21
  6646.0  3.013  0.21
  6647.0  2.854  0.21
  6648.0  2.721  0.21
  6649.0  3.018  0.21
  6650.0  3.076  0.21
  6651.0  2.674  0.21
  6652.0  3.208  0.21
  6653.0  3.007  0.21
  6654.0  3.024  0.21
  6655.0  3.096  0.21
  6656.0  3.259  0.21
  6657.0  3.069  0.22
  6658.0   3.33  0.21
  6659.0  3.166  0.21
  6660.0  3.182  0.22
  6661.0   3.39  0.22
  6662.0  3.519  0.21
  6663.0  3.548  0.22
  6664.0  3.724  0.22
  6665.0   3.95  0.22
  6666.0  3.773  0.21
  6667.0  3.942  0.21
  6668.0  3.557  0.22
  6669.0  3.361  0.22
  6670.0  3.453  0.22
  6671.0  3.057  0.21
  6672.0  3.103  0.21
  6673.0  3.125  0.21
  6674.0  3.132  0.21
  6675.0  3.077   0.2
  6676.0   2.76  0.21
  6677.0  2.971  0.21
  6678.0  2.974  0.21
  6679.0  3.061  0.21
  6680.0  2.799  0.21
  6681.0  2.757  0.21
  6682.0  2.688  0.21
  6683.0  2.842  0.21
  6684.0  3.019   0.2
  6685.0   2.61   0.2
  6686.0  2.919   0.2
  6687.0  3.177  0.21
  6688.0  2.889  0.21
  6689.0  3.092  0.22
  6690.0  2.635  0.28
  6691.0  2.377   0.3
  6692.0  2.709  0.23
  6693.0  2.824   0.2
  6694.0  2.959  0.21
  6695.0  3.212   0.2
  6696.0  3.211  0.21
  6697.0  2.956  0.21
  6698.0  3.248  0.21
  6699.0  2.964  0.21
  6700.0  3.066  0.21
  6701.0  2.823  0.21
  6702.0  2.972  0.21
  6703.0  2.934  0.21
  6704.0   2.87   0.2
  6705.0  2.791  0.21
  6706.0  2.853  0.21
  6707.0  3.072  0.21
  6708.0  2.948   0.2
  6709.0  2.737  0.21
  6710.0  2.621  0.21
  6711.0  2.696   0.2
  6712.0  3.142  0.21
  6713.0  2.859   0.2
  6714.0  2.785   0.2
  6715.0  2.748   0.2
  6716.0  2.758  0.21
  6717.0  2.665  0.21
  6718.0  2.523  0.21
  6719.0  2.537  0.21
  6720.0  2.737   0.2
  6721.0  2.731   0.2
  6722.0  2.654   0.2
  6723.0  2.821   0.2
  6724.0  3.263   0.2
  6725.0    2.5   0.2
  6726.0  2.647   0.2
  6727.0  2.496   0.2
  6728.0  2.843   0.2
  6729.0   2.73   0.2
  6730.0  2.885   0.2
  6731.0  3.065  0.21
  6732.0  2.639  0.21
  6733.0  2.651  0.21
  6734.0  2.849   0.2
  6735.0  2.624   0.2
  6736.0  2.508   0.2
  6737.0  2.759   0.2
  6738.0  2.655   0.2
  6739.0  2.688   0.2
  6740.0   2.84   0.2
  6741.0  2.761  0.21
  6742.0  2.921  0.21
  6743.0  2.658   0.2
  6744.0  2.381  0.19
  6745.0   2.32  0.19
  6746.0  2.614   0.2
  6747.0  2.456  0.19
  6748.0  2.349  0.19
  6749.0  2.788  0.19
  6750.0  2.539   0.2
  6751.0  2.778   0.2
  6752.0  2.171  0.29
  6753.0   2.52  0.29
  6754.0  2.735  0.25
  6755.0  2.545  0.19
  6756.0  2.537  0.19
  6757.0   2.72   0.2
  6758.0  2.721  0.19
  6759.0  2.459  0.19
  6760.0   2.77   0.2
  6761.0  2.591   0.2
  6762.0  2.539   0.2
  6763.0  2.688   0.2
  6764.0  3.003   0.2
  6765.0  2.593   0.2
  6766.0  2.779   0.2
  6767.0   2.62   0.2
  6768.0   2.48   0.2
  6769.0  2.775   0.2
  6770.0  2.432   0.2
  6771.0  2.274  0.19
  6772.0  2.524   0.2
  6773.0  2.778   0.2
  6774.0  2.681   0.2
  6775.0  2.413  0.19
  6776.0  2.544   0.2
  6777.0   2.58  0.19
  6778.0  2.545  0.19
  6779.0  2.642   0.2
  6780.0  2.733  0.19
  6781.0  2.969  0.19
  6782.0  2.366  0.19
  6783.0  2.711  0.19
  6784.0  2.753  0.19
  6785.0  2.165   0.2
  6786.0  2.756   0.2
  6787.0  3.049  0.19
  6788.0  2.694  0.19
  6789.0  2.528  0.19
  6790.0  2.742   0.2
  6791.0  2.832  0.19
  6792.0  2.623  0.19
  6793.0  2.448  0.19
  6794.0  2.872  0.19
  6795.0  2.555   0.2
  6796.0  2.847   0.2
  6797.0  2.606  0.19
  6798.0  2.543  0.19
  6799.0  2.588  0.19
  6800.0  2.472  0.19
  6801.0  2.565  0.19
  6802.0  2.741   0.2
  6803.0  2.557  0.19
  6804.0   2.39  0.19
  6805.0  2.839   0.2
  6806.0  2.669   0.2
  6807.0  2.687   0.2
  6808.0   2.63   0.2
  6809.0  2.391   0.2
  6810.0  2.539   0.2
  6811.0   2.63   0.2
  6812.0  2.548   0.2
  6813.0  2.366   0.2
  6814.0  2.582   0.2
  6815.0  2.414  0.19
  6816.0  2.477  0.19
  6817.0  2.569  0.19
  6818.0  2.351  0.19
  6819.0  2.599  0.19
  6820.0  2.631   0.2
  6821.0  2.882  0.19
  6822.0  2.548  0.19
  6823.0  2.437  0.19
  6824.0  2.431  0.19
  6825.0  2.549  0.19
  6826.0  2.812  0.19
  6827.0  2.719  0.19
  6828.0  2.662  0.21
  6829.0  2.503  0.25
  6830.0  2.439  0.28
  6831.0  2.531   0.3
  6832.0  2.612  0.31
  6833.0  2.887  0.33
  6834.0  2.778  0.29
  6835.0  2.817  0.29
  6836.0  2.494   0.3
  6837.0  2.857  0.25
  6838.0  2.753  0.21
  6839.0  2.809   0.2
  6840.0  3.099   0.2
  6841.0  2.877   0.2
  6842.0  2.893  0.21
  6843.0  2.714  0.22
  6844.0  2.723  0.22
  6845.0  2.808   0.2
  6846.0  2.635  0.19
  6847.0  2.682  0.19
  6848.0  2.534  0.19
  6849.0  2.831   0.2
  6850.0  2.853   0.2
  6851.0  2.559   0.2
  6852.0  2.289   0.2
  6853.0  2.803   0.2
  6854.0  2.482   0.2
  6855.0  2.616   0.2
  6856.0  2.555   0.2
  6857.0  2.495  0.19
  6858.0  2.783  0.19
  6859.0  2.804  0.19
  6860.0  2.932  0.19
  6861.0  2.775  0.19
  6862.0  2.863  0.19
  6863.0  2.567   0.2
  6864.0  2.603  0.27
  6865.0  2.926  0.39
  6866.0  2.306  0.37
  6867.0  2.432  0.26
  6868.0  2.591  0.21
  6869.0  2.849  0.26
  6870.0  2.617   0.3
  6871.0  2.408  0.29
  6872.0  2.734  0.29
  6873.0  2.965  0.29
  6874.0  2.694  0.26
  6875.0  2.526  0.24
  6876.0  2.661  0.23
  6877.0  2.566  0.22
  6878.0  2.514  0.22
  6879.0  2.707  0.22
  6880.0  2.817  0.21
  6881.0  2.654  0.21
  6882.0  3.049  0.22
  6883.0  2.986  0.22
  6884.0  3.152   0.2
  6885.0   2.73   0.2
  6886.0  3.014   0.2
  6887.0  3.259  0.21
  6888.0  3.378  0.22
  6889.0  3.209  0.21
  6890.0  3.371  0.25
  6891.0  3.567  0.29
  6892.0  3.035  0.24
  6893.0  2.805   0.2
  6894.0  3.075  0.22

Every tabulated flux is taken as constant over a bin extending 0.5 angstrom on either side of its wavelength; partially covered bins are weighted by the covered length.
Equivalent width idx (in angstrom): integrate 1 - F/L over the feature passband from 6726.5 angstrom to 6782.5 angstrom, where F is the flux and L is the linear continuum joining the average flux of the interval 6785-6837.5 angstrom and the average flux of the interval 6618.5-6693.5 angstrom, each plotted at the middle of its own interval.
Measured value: 2.8 angstrom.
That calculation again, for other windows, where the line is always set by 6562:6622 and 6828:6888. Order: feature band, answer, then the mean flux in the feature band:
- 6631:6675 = -4.3 angstrom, 3.16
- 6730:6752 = 1.2 angstrom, 2.65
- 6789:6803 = 0.6 angstrom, 2.64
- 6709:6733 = 0.6 angstrom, 2.75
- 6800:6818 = 1.3 angstrom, 2.56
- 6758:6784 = 1.5 angstrom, 2.62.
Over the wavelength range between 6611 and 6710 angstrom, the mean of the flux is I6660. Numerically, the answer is 3.01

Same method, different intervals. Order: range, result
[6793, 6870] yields 2.64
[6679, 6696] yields 2.86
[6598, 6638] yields 2.82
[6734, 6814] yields 2.62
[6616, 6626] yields 2.9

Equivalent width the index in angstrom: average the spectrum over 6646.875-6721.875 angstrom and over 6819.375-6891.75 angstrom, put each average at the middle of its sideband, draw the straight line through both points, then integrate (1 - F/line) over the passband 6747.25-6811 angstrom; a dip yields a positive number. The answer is 5.5 angstrom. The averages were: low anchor 3.01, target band 2.62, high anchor 2.75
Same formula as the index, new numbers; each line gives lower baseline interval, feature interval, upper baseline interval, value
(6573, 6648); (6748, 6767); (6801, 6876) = 0.71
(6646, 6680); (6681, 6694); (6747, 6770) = 1.01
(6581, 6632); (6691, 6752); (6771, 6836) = -1.44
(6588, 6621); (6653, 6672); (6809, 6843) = -4.48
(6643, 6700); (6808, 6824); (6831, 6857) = 1.39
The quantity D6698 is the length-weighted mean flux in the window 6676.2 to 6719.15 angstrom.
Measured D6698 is 2.87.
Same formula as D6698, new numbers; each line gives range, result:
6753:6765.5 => 2.65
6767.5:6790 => 2.61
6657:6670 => 3.52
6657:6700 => 3.12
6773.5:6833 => 2.61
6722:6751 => 2.69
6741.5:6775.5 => 2.59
